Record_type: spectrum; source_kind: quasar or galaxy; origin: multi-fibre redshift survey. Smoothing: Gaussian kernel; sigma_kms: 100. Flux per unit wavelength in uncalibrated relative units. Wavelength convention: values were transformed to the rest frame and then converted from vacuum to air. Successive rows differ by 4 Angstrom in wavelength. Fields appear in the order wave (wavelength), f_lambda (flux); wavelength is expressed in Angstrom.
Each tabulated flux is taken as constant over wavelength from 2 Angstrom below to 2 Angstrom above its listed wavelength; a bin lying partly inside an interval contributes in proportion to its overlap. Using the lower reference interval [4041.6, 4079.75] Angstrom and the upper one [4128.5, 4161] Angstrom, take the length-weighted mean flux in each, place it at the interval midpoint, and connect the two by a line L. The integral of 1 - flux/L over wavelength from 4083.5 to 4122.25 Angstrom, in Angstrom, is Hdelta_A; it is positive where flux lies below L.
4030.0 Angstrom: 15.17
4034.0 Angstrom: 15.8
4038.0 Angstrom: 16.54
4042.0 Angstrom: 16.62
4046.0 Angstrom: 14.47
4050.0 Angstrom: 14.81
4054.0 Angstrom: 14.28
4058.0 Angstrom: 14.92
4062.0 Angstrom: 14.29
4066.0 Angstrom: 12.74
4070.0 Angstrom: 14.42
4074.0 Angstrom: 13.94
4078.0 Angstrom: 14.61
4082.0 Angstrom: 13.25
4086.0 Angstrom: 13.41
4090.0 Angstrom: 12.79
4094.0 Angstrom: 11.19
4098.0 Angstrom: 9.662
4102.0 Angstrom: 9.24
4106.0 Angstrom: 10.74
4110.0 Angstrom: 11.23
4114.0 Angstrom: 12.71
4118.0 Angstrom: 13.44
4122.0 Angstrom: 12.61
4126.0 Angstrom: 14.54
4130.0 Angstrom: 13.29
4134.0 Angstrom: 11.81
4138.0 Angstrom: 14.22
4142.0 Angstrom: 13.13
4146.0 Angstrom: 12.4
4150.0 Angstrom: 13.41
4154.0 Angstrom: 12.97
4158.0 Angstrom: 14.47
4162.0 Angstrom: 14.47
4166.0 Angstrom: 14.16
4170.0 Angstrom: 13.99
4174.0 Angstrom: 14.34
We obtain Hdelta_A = 6.0 Angstrom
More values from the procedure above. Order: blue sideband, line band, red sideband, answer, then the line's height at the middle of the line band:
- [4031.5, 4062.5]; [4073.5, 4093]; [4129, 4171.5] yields 1.59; 14.6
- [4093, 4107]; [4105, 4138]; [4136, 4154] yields -3.12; 11.6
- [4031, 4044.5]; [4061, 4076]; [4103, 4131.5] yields 0.95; 14.8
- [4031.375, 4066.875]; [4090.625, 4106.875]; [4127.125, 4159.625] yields 4.26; 14.1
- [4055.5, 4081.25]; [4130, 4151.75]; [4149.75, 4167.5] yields 1.49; 14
